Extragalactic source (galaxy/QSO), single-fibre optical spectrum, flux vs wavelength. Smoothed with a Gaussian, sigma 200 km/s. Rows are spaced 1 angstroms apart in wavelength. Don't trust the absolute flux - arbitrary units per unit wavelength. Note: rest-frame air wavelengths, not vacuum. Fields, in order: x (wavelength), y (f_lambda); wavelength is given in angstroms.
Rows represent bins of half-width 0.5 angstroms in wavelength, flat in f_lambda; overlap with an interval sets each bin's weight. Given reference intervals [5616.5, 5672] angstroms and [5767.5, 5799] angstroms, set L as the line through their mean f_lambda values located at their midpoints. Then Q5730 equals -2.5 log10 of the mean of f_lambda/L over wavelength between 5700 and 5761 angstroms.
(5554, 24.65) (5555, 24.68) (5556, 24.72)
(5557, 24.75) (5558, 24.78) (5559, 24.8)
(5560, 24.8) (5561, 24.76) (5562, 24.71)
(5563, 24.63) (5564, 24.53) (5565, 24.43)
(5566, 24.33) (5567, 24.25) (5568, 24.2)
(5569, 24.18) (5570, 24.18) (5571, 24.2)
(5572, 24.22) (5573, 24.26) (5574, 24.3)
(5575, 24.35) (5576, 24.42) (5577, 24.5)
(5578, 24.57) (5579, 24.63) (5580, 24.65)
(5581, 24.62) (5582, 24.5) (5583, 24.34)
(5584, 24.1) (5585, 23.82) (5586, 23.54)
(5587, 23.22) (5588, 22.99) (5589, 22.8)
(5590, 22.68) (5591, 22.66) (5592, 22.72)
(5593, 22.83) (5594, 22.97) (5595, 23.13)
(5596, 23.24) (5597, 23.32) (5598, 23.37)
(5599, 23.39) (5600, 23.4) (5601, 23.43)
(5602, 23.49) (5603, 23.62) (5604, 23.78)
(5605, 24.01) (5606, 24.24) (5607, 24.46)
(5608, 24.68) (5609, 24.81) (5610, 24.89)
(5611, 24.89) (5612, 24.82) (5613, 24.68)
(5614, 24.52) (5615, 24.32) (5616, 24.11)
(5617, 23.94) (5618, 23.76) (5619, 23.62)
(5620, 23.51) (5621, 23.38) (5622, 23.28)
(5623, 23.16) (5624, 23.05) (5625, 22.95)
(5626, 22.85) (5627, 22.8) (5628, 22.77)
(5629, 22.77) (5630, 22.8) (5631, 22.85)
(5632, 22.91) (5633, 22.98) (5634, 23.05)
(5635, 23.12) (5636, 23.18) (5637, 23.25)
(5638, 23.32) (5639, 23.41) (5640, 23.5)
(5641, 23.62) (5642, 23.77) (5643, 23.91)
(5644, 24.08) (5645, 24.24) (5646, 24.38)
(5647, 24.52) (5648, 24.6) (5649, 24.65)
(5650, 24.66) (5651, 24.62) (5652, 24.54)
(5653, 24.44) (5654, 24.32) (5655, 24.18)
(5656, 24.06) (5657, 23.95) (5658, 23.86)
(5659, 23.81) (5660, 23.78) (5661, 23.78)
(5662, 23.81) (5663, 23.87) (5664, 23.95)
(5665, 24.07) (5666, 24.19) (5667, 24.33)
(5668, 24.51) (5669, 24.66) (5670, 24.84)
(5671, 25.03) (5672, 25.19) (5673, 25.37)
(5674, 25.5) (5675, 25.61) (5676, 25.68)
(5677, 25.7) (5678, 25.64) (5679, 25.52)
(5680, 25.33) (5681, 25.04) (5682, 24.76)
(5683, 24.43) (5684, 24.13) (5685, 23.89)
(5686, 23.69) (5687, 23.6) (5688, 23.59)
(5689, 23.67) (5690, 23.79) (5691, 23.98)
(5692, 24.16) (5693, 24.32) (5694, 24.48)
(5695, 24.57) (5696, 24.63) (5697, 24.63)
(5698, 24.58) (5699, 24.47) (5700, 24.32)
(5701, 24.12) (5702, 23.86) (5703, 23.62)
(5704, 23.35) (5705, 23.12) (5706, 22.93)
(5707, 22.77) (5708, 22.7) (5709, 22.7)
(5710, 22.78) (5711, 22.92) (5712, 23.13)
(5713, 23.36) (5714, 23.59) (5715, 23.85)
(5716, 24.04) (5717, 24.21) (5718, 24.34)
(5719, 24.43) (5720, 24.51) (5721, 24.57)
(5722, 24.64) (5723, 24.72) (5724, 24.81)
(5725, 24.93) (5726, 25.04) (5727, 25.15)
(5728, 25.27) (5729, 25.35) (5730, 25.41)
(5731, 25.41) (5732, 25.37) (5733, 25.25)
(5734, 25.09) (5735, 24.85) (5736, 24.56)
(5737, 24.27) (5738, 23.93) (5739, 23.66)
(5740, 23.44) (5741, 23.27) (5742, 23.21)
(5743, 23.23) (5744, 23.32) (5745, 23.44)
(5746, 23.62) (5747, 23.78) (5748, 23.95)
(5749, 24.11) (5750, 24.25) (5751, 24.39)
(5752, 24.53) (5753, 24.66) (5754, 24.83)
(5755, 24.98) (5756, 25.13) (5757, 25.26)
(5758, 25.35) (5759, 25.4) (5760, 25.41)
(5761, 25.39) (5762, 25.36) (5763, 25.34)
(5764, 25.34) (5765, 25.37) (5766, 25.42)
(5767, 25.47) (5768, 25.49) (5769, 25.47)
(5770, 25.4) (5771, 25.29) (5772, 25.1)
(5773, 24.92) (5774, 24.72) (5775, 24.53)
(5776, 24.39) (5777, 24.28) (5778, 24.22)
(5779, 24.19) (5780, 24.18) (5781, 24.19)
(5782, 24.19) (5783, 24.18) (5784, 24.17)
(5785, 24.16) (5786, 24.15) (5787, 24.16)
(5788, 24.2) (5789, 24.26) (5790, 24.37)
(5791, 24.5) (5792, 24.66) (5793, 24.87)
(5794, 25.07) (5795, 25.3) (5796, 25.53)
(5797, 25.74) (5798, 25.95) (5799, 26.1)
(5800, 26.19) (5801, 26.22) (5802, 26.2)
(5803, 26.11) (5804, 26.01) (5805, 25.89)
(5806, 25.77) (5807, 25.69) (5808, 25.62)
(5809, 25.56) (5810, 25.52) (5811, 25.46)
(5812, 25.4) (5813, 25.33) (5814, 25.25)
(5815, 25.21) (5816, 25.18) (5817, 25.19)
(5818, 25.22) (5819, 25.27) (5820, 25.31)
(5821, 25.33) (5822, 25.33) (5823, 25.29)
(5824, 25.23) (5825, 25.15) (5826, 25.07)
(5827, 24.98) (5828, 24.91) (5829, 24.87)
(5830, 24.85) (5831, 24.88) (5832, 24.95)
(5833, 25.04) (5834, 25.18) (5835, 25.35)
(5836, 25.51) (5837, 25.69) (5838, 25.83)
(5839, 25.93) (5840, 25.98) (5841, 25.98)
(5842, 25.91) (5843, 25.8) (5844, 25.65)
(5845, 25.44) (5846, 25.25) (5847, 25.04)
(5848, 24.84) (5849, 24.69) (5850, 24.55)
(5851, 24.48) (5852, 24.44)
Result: 0.01 mag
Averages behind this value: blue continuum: 23.8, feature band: 24.2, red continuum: 24.7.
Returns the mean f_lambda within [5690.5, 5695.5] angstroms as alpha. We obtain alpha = 24.3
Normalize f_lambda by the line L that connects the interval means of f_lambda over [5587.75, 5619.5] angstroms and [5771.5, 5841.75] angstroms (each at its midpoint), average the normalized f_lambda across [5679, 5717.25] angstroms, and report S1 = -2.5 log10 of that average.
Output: 0.02 mag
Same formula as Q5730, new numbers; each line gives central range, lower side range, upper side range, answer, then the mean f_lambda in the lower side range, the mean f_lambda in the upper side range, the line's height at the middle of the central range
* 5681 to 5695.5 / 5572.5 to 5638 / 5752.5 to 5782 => 0.010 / 23.7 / 25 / 24.3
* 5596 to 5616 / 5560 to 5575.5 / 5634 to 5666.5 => 0.004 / 24.4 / 24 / 24.2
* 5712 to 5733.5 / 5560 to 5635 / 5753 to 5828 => 0.001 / 23.8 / 25.1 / 24.7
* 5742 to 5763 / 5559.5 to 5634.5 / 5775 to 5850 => 0.012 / 23.8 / 25.2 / 24.8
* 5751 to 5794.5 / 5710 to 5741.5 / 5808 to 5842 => 0.002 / 24.4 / 25.3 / 24.8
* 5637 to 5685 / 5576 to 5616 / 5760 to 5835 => -0.007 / 23.9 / 25.1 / 24.3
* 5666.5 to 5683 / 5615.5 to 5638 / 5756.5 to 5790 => -0.063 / 23.2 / 24.8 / 23.7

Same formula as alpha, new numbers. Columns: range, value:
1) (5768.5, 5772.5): 25.3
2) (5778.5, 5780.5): 24.2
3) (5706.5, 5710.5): 22.7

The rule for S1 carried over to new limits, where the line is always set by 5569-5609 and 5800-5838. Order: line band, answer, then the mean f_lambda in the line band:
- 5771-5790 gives 0.03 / 24.4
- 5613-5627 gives 0.02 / 23.6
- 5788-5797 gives 0.02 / 24.8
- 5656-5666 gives 0.02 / 23.9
